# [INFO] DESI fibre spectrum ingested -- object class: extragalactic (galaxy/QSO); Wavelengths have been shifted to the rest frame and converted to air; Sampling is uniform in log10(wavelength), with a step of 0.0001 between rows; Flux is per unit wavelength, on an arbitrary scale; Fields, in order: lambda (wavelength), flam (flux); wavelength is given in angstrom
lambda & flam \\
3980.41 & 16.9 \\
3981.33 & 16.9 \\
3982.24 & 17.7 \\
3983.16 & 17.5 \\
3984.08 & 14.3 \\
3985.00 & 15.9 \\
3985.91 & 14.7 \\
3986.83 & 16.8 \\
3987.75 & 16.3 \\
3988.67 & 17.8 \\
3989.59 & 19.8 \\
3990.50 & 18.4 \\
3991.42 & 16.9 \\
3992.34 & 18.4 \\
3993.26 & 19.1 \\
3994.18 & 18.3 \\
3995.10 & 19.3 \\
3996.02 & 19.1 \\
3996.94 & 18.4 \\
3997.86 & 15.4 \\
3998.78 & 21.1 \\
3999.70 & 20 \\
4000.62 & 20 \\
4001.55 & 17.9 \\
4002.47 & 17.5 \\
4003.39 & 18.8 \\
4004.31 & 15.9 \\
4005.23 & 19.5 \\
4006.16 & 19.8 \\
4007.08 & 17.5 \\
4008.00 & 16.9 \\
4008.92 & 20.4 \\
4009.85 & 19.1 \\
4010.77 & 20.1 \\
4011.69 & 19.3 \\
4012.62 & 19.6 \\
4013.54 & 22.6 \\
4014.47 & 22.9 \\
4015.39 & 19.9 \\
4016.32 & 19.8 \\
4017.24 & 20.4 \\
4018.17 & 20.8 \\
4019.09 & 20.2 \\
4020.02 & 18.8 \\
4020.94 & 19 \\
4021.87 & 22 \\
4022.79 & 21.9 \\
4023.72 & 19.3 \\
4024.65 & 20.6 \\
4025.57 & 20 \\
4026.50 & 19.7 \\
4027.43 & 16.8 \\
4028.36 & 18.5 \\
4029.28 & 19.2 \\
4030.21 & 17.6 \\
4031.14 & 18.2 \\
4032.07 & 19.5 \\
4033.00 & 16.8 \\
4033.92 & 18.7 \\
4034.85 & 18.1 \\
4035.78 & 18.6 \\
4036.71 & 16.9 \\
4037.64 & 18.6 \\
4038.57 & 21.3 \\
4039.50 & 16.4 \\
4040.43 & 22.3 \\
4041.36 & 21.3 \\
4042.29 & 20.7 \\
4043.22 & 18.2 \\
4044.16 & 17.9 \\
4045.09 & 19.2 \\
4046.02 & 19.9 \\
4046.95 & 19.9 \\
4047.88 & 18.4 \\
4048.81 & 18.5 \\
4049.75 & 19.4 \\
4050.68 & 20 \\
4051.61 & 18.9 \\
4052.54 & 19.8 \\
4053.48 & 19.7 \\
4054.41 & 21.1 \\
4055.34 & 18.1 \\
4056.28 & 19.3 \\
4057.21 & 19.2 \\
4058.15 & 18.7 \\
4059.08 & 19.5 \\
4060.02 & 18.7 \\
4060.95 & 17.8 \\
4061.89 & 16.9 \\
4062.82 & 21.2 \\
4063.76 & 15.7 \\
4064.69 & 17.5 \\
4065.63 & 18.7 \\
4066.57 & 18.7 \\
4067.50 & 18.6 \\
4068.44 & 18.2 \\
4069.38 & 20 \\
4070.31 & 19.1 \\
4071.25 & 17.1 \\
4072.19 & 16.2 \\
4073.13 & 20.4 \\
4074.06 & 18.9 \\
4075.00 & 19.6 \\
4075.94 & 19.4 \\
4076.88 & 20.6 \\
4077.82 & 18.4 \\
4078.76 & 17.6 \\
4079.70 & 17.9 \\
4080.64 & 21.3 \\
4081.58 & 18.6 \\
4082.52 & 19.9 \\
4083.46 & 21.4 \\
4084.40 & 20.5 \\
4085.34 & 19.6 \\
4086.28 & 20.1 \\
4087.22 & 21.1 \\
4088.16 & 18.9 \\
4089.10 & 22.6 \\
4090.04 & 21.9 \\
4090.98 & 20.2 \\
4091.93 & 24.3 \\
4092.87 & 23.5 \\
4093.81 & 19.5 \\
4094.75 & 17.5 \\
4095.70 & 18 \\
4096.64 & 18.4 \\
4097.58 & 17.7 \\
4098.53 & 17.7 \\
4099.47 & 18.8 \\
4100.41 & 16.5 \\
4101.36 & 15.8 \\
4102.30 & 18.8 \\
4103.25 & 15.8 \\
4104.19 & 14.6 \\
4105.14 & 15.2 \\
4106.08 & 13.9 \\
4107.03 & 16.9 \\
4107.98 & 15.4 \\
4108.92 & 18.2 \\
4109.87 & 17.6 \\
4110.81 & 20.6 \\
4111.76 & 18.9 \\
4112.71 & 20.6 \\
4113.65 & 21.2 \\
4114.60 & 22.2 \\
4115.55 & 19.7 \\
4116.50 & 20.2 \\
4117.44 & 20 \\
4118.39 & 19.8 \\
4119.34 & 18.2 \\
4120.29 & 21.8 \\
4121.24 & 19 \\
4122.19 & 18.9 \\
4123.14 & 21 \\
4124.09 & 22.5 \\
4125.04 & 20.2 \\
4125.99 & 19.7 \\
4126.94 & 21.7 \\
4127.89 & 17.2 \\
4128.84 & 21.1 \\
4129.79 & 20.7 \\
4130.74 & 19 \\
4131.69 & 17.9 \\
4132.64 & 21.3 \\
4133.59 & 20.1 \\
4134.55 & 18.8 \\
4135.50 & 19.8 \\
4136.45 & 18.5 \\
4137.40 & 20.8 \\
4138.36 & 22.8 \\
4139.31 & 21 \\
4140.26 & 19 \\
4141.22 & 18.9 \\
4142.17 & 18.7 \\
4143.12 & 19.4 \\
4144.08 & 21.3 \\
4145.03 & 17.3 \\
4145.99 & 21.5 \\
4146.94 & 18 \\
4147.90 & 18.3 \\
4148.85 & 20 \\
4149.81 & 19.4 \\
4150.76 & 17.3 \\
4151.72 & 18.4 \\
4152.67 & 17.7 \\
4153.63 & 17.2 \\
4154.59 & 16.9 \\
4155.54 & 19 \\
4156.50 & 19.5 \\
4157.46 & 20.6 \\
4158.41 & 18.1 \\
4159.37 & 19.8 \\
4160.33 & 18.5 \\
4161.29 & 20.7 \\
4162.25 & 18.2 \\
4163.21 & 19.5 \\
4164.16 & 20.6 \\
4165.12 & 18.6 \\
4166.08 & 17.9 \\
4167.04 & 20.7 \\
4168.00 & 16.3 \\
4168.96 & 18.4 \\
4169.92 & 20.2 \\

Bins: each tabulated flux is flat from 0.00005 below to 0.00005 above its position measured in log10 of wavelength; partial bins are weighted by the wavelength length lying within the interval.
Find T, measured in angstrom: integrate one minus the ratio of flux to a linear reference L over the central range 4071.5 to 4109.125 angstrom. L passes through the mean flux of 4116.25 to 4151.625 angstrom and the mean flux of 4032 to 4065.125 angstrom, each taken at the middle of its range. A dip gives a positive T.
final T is 1.1 angstrom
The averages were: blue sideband 19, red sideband 19.7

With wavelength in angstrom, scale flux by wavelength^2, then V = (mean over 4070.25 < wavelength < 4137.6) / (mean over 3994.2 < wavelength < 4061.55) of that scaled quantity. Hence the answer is 1.04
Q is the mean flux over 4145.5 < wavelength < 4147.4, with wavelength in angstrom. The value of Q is 19.7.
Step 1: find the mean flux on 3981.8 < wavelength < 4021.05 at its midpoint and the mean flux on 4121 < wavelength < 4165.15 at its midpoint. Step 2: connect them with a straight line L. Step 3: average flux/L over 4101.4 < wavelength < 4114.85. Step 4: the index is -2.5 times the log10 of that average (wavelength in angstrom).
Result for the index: 0.09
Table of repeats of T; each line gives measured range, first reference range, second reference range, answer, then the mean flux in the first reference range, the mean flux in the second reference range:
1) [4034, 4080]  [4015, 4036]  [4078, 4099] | 1.62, 19.3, 19.9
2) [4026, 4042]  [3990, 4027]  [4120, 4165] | 0.52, 19.4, 19.5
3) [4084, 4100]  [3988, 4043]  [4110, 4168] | -0.49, 19.2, 19.6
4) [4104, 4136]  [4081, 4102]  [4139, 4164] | 0.13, 19.7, 19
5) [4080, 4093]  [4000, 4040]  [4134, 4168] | -1.15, 19.2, 19.2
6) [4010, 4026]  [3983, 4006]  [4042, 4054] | -1.64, 17.9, 19.3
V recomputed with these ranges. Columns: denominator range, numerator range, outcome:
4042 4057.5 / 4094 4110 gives 0.90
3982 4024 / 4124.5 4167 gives 1.10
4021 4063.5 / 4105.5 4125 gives 1.05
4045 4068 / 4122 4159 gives 1.07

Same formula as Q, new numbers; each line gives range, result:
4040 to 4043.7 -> 20.6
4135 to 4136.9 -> 19.2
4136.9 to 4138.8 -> 21.7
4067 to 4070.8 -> 19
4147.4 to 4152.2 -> 18.7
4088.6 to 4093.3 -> 22.5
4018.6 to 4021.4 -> 19.4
